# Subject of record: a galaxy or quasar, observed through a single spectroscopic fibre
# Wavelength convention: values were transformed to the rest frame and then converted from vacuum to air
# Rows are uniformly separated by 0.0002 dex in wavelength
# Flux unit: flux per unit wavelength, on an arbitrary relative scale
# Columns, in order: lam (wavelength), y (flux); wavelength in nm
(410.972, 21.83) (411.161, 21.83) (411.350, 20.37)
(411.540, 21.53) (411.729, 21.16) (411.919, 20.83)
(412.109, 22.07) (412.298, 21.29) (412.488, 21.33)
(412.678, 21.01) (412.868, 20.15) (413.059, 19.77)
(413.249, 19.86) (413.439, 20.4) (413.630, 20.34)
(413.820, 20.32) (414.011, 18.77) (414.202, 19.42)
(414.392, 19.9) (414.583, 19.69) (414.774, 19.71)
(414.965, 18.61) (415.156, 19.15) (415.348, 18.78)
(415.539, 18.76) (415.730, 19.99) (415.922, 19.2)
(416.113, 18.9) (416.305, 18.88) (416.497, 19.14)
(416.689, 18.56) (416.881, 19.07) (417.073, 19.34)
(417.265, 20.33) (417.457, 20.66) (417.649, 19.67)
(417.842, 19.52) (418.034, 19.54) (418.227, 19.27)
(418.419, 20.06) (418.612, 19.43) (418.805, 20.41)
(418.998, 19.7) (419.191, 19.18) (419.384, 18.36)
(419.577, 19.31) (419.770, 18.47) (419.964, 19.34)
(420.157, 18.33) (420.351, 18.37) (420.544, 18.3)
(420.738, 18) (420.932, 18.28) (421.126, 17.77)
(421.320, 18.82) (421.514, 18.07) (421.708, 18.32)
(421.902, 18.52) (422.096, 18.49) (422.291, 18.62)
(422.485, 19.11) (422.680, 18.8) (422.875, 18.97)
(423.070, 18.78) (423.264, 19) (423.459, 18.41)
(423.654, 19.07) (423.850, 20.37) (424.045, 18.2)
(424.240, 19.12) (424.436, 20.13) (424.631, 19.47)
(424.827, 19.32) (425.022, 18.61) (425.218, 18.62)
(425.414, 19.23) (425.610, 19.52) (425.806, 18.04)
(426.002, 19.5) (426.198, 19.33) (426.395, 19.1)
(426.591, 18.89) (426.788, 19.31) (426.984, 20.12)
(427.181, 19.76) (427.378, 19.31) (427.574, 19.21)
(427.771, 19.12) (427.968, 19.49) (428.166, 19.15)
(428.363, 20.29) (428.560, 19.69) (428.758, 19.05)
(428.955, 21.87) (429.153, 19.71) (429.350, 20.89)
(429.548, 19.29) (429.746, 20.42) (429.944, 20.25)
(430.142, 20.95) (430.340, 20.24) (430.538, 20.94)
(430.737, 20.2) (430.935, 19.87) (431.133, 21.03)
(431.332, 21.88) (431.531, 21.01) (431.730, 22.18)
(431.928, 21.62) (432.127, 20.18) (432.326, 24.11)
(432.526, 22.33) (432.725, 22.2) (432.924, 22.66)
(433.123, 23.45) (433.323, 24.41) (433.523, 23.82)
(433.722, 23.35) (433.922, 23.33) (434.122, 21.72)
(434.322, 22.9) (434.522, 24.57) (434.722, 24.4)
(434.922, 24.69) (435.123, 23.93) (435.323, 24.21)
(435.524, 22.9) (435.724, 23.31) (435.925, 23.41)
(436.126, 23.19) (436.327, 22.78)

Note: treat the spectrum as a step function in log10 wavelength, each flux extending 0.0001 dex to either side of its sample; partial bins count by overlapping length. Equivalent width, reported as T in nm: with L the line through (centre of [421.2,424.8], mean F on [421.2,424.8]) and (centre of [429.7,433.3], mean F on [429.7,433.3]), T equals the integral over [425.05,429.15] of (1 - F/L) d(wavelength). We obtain 0.15 nm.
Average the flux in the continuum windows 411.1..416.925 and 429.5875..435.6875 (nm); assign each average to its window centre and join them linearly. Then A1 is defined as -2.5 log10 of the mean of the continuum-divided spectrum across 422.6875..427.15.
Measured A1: 0.12 mag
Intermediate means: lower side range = 20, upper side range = 22.3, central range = 19.1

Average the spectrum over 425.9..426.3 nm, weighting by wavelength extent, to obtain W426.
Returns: 19.4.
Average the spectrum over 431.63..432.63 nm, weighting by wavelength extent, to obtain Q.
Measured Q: 22.1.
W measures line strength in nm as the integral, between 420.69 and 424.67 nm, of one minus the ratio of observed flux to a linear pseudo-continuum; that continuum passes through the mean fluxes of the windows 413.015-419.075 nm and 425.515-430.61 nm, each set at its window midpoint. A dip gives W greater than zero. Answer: 0.18 nm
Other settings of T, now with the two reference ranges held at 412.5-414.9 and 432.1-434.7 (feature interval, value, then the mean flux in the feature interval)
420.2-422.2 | 0.27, 18.3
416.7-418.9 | 0.10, 19.7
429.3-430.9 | 0.16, 20.4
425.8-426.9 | 0.14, 19.1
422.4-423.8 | 0.17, 18.9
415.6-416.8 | 0.07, 19.1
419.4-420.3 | 0.09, 18.8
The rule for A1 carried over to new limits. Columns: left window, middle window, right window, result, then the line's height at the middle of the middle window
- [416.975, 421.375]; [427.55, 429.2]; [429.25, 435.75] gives 0.08 mag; 21.3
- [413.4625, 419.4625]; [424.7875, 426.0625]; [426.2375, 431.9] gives 0.05 mag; 19.9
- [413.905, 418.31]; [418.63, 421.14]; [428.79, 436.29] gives 0.07 mag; 20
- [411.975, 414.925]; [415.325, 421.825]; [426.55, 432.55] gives 0.07 mag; 20.3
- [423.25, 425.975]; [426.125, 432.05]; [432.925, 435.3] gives 0.06 mag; 21.2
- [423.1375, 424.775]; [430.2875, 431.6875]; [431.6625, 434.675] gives 0.06 mag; 22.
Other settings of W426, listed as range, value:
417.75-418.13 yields 19.6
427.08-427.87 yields 19.4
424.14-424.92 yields 19.5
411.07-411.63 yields 21.2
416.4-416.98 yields 18.9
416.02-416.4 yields 18.9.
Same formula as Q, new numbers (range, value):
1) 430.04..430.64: 20.7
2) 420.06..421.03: 18.3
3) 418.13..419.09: 19.8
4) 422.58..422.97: 18.9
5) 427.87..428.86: 19.5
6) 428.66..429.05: 20.5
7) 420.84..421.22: 18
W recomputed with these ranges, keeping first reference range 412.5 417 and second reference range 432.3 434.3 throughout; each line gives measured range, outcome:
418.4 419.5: 0.046 nm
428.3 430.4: 0.196 nm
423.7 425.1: 0.135 nm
